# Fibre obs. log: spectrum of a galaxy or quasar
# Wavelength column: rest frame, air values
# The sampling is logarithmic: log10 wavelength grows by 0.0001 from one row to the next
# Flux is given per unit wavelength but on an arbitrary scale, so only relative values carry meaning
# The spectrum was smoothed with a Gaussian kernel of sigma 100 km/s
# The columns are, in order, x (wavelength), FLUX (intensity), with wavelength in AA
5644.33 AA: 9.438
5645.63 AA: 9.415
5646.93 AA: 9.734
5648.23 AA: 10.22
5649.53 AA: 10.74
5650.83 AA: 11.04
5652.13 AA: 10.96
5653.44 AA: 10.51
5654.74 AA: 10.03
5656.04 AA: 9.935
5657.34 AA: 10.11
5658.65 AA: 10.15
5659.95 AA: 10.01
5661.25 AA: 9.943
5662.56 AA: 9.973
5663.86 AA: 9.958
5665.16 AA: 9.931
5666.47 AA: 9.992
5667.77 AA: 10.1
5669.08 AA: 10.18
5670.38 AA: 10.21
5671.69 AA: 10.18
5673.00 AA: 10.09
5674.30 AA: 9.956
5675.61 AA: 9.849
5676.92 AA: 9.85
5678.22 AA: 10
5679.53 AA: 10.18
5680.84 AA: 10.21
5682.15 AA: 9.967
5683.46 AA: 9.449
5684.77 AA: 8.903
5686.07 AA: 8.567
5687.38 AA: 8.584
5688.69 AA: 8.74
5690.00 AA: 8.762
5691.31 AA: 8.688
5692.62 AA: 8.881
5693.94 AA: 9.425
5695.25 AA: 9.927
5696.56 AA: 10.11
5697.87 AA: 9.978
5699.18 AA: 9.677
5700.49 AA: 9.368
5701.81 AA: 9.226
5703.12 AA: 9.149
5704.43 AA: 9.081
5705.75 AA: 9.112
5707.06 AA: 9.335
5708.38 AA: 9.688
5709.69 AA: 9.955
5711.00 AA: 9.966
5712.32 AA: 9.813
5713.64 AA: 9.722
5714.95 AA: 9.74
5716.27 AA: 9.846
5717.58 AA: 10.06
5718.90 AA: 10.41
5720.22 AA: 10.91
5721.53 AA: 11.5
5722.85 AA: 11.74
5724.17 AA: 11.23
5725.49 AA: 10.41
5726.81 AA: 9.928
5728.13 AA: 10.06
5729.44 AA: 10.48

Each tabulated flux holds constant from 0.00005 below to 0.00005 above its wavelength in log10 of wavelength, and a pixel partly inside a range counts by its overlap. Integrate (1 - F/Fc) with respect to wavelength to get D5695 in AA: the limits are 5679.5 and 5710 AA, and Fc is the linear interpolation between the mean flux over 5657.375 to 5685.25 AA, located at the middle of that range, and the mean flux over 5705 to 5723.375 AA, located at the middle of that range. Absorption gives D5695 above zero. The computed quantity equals 2.11 AA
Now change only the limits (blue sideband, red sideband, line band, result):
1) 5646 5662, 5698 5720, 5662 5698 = 1.16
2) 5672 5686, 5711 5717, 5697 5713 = 0.43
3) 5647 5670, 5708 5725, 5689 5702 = 1.16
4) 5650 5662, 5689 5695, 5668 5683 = -0.74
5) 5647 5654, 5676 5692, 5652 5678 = -0.06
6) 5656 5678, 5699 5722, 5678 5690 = 0.72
